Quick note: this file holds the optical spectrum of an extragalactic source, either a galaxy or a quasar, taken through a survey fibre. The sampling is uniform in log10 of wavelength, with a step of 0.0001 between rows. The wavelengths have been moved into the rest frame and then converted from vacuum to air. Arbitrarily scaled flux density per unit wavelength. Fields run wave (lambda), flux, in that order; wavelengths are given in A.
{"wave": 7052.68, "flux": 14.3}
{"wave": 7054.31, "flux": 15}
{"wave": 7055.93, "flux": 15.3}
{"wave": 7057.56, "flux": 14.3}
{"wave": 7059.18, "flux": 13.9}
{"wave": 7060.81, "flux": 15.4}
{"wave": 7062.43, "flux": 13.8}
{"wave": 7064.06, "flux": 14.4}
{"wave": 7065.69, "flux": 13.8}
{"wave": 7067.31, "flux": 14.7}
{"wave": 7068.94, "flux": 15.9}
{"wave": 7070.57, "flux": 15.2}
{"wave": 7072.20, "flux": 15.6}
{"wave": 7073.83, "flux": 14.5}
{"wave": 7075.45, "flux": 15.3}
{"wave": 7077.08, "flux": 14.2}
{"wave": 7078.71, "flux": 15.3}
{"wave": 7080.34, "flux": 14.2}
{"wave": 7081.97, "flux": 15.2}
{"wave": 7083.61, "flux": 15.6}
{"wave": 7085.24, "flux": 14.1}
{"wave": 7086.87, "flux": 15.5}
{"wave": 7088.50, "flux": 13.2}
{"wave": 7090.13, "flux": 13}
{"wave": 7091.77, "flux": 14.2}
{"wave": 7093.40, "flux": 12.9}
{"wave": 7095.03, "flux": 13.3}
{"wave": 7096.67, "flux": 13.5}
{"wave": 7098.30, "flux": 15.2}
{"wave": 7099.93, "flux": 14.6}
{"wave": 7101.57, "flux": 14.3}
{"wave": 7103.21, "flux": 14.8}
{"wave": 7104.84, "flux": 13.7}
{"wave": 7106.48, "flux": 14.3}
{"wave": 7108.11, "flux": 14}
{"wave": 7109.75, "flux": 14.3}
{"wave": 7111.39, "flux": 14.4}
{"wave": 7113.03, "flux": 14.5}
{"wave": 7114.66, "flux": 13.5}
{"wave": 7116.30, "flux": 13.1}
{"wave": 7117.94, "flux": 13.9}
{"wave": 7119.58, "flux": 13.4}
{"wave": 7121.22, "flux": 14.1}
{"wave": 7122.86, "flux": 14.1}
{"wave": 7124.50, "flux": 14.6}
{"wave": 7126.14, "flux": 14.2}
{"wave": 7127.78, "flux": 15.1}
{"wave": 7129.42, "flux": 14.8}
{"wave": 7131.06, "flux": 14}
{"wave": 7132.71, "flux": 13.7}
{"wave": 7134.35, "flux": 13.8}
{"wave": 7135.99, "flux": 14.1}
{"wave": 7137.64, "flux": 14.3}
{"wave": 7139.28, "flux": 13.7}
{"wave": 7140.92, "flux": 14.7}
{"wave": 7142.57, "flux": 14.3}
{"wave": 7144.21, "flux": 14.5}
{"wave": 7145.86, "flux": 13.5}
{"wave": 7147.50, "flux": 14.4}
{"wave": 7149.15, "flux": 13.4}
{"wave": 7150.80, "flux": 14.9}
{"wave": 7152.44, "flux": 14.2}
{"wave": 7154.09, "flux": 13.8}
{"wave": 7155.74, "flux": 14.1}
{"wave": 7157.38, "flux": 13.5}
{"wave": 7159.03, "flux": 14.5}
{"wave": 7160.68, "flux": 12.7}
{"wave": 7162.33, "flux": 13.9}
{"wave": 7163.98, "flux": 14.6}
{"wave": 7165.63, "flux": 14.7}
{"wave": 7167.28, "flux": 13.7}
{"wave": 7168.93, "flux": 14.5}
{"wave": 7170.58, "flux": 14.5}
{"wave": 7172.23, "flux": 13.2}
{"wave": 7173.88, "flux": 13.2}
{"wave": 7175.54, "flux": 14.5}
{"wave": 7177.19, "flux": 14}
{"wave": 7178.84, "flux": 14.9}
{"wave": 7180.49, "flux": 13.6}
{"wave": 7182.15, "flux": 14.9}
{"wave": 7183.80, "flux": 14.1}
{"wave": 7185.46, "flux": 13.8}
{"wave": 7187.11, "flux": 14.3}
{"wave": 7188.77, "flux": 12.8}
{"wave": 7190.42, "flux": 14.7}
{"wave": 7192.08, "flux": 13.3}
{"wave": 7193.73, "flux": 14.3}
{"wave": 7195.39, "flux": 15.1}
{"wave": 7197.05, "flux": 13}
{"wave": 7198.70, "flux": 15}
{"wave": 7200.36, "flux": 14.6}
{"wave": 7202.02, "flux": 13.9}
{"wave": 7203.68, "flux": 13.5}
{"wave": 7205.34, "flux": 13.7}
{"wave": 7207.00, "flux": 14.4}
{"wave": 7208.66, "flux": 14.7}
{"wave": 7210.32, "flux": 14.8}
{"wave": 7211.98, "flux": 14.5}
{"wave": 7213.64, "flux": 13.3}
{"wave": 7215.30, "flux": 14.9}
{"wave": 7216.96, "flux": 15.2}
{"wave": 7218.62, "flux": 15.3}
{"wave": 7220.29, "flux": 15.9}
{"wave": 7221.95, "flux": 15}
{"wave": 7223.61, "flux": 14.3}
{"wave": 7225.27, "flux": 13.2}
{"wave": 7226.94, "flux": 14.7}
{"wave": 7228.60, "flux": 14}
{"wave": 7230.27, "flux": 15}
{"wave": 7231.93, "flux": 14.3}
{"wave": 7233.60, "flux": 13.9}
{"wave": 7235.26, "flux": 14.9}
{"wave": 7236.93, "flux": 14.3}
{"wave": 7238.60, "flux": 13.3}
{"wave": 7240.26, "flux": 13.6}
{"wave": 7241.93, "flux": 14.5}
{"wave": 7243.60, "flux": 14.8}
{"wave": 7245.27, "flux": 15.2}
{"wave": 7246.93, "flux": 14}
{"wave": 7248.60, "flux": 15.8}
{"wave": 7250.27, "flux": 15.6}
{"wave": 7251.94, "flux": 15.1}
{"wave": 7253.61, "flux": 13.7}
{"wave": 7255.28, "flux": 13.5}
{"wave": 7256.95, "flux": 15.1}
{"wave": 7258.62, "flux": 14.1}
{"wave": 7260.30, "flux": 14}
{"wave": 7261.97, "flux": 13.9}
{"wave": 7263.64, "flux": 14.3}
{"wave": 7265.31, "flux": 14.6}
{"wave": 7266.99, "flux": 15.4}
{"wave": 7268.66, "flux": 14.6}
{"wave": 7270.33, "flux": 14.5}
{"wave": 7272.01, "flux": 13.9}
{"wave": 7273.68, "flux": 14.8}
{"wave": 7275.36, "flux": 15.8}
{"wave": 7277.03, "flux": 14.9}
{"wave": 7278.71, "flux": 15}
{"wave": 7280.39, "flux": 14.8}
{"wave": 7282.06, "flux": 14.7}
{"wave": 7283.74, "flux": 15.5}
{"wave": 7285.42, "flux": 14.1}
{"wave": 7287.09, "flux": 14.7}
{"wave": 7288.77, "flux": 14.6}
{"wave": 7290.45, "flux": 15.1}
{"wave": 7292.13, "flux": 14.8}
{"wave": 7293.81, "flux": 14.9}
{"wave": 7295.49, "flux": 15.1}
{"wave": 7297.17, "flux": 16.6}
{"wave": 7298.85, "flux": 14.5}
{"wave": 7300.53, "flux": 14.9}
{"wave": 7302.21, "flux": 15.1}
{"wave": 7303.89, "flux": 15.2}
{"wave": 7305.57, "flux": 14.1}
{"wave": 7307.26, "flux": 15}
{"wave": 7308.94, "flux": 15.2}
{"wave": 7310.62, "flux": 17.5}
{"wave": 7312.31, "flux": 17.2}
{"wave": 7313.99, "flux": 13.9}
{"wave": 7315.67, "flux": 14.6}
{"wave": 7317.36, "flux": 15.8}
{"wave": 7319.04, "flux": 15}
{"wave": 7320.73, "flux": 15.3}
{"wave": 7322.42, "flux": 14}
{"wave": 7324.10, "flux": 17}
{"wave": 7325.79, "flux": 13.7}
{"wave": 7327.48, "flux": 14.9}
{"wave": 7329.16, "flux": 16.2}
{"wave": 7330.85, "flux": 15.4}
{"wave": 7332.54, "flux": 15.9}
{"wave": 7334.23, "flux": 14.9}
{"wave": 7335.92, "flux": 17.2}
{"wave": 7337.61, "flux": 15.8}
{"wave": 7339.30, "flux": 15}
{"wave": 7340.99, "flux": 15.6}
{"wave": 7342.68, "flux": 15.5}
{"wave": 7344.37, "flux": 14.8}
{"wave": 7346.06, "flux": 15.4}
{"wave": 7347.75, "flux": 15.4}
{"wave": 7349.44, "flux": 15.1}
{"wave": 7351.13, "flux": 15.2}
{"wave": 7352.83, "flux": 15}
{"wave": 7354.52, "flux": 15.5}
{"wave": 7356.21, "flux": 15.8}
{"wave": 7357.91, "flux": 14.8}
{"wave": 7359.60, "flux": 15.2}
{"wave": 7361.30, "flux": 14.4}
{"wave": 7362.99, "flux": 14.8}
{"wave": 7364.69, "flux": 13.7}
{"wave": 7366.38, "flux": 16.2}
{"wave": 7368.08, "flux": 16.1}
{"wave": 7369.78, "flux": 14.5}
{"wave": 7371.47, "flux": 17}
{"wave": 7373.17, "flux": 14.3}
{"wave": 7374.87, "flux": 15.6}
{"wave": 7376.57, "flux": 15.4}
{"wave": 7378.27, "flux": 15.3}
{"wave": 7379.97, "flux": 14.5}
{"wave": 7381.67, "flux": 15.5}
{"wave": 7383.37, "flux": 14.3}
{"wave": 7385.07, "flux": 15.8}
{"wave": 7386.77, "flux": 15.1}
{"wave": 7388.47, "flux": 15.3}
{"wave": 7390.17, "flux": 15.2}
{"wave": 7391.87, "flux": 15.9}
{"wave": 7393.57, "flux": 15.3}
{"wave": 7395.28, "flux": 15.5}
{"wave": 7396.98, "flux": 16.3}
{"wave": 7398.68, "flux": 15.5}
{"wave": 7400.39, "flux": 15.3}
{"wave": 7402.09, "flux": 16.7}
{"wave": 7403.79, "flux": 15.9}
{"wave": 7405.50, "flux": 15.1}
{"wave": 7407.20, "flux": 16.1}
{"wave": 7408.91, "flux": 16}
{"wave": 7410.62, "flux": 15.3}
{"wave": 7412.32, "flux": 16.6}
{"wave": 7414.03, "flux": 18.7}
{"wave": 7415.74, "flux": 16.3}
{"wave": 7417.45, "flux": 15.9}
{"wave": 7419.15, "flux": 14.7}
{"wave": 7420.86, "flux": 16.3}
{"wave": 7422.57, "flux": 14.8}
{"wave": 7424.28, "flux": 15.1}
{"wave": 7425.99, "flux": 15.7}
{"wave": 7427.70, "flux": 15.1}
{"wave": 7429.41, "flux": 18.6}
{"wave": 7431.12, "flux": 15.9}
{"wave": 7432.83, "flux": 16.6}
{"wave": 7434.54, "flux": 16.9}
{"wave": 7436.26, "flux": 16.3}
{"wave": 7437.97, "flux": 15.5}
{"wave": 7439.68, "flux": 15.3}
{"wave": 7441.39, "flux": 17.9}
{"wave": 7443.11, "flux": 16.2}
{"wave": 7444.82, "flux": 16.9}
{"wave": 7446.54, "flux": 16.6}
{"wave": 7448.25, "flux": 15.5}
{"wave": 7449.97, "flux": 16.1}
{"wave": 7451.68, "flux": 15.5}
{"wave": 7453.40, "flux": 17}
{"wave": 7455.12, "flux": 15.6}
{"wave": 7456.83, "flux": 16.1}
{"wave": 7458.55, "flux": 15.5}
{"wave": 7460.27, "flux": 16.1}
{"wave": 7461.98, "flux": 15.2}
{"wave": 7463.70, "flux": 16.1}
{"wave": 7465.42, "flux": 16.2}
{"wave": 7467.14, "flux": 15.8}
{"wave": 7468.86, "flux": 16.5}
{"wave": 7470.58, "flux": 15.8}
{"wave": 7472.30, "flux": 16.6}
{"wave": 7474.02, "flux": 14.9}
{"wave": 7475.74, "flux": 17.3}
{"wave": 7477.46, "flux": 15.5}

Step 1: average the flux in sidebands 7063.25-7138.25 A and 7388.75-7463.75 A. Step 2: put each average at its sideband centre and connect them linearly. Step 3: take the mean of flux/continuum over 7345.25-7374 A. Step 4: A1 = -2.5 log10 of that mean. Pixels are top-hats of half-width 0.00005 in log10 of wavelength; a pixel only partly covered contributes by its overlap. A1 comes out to 0.03 mag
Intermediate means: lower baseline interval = 14.3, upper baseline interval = 16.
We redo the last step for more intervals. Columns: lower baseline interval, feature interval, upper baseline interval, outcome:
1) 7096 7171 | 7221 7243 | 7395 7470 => 0.04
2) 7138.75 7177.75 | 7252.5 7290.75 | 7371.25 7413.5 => 0.01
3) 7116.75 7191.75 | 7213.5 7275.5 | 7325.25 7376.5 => 0.01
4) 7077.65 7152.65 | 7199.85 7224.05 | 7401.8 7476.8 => 0.02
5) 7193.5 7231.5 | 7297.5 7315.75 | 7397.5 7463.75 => -0.01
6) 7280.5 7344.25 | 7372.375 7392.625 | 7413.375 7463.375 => 0.04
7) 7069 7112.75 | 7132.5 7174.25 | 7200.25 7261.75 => 0.03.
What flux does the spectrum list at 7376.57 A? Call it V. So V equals 15.4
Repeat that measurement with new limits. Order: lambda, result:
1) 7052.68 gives 14.3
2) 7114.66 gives 13.5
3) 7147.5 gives 14.4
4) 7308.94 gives 15.2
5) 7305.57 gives 14.1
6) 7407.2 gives 16.1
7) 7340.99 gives 15.6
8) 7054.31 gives 15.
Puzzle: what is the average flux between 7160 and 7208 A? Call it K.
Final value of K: 14.1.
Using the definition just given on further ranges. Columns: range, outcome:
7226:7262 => 14.4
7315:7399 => 15.3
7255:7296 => 14.7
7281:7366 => 15.2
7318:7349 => 15.4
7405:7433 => 16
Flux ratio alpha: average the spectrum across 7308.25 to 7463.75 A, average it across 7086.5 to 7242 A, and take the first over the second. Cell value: 1.1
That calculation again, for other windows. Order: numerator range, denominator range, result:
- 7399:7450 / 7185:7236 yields 1.12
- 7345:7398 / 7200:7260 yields 1.06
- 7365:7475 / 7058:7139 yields 1.11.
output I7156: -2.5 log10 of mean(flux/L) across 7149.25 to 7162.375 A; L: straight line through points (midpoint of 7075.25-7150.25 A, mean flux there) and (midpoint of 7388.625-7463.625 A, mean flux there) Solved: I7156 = 0.04 mag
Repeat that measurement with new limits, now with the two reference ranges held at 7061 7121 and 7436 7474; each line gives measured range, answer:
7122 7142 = 0.020 mag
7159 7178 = 0.055 mag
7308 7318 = -0.021 mag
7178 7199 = 0.051 mag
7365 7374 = 0.011 mag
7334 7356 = 0.007 mag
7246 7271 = 0.042 mag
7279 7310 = 0.025 mag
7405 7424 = -0.006 mag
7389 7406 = 0.009 mag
